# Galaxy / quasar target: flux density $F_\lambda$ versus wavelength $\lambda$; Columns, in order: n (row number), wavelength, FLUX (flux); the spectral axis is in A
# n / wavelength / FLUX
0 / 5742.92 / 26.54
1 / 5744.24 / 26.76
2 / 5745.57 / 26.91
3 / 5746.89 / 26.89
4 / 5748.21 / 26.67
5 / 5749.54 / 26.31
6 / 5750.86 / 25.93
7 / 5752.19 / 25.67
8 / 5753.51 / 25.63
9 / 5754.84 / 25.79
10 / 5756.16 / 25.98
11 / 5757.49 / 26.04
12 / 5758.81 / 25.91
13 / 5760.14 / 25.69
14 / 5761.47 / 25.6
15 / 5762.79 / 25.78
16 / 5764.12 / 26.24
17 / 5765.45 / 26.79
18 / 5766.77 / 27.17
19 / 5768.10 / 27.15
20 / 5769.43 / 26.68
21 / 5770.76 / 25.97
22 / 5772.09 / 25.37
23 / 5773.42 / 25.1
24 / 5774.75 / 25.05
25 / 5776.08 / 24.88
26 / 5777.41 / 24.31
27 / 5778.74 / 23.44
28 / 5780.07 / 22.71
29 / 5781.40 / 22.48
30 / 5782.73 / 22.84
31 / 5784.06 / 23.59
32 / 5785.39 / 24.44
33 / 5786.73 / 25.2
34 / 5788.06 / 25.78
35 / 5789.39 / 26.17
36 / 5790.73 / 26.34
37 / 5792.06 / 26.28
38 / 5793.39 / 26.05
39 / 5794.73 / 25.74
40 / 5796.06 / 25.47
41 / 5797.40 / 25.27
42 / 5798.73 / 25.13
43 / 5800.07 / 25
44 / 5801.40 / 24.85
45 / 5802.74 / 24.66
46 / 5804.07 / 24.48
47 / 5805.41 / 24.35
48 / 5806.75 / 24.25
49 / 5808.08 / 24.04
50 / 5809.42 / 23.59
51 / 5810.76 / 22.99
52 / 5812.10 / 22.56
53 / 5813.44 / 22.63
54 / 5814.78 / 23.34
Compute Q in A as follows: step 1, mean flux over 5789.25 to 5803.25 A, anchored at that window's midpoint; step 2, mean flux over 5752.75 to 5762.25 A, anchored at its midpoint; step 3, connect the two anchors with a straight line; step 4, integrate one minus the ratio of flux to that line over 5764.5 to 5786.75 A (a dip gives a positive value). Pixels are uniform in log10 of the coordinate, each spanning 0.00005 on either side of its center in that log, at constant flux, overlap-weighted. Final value 0.7 A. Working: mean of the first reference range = 25.8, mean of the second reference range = 25.5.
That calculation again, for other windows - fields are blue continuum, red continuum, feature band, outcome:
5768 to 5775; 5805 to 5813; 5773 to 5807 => -0.1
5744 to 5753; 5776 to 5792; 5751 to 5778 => -0.4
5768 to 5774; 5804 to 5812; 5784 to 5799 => -0.5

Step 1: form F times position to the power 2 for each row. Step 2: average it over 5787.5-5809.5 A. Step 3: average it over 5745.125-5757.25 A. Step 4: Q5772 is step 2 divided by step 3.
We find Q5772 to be 0.98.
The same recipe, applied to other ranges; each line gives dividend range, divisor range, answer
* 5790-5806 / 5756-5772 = 0.98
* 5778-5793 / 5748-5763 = 0.96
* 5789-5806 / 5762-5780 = 1.00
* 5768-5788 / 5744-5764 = 0.95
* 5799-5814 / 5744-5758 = 0.93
